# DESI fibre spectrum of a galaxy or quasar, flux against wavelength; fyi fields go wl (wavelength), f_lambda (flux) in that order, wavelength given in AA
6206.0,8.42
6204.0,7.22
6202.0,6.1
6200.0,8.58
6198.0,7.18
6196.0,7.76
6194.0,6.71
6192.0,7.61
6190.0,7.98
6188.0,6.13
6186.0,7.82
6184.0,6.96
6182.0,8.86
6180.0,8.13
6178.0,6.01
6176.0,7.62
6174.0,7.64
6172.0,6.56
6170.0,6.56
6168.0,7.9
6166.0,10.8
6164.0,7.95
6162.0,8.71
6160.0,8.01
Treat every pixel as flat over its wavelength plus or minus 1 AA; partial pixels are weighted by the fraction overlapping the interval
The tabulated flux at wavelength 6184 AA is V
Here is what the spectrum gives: 6.96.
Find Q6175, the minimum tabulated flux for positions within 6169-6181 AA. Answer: 6.01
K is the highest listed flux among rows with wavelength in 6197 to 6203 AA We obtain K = 8.58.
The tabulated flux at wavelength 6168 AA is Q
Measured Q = 7.9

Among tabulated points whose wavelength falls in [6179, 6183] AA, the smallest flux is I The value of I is 8.13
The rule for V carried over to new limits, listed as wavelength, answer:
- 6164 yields 7.95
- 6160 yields 8.01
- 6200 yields 8.58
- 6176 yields 7.62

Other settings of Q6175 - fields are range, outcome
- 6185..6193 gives 6.13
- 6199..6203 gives 6.1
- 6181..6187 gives 6.96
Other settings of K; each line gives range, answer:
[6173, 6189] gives 8.86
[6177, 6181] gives 8.13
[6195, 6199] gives 7.76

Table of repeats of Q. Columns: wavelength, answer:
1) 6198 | 7.18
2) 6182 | 8.86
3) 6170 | 6.56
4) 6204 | 7.22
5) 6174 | 7.64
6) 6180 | 8.13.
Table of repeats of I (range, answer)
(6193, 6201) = 6.71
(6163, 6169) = 7.9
